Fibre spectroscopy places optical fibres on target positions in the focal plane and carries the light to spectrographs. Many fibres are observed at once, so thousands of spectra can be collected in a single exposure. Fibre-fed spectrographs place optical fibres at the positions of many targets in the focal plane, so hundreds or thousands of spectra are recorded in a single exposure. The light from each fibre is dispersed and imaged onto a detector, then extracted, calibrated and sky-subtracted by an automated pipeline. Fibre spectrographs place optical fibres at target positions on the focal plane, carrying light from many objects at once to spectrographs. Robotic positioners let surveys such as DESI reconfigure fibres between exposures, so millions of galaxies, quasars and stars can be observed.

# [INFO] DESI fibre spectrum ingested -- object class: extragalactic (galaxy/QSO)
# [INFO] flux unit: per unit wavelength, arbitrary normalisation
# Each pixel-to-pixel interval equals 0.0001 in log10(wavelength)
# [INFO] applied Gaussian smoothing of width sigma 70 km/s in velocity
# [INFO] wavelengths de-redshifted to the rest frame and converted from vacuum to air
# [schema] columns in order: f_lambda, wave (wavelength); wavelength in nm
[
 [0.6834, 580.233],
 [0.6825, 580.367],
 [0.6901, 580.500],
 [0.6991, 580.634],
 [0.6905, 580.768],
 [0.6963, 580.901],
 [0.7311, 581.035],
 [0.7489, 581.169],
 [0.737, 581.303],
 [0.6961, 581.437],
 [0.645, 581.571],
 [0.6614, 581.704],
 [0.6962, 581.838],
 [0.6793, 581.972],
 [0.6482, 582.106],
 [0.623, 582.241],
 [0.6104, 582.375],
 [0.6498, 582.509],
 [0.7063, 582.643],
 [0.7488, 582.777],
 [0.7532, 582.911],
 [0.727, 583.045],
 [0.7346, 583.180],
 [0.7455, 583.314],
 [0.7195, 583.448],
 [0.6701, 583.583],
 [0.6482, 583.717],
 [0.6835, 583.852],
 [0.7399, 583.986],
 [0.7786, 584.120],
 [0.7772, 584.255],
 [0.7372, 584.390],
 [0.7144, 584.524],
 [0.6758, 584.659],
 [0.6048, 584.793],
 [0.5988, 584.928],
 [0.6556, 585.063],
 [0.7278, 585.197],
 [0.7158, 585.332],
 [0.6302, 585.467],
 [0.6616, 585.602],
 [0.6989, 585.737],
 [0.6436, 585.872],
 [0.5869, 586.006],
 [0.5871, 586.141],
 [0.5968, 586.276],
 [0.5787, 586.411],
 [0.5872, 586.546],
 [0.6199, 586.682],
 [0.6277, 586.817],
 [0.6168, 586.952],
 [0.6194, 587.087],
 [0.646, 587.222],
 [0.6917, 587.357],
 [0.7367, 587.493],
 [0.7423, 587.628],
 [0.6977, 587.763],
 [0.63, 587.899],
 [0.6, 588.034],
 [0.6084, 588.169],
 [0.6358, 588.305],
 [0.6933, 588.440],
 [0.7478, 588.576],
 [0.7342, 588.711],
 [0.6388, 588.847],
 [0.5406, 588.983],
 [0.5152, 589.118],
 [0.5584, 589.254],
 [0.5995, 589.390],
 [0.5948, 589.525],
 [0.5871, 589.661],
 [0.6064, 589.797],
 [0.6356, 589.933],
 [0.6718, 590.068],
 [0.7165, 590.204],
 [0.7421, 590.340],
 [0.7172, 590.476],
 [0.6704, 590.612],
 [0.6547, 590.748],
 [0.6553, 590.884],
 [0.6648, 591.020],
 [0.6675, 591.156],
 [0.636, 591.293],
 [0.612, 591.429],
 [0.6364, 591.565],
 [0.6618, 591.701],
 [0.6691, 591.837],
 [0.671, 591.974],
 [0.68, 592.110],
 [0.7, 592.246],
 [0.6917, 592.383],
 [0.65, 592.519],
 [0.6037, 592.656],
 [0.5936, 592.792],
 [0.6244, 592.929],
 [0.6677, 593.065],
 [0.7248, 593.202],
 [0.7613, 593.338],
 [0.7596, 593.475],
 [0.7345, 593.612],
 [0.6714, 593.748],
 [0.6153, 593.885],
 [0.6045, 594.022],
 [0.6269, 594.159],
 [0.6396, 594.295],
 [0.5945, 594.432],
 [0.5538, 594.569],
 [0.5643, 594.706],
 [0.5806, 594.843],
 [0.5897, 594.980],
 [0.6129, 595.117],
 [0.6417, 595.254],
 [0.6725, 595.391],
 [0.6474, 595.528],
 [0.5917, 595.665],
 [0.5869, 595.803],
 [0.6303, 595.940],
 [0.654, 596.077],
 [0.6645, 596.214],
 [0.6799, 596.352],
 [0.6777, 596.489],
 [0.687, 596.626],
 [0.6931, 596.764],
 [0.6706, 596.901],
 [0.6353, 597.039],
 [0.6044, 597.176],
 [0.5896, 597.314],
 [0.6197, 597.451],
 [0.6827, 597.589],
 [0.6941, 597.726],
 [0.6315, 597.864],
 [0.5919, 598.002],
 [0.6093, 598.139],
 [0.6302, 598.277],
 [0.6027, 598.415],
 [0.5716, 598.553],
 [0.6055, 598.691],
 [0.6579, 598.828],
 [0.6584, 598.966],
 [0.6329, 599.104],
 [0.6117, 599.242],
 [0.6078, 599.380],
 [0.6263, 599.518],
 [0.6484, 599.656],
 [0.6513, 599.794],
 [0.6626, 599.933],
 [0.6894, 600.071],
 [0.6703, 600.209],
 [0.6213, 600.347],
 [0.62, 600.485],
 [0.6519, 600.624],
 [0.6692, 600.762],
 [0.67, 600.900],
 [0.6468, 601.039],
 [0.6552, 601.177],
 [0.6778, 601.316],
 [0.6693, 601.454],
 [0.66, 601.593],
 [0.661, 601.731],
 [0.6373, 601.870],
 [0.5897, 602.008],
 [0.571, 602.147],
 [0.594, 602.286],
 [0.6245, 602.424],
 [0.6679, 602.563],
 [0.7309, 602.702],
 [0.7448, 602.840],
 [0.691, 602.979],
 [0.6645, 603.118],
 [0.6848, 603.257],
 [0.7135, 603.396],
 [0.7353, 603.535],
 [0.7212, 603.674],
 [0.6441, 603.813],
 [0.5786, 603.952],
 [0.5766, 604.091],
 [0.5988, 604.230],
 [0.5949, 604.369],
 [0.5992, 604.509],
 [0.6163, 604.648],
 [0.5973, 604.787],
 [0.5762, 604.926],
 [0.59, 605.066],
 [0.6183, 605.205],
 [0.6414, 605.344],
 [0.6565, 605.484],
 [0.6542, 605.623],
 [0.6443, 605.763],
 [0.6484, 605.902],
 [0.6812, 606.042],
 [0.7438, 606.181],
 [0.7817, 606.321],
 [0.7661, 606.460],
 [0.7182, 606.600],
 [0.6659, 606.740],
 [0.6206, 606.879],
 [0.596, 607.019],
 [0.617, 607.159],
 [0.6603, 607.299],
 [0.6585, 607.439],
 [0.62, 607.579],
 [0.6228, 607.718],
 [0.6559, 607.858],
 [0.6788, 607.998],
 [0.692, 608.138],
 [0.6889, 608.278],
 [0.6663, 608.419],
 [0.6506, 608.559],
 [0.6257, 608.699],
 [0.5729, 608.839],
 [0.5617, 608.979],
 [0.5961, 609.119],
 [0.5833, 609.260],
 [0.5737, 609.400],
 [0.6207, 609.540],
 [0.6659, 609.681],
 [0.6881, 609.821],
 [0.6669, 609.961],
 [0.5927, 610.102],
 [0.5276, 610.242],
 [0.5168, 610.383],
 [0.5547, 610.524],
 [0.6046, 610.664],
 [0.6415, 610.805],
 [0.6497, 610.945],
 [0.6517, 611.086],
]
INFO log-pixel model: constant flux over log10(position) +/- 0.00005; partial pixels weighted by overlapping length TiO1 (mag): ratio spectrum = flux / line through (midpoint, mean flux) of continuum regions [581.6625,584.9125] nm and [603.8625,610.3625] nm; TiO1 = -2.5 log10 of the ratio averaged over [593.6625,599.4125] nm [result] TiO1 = 0.06 mag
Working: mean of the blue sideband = 0.696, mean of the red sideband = 0.635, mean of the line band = 0.629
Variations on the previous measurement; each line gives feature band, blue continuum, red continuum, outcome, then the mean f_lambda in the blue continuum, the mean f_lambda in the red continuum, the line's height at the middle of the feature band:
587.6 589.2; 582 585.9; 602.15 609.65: 0.06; 0.691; 0.647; 0.682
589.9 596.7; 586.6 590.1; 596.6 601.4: -0.02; 0.638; 0.641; 0.639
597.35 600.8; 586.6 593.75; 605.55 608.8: 0.04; 0.657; 0.667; 0.662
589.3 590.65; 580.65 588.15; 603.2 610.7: 0.02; 0.676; 0.638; 0.666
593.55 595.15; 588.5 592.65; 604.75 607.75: 0.06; 0.65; 0.655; 0.651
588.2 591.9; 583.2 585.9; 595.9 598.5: 0.04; 0.693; 0.644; 0.672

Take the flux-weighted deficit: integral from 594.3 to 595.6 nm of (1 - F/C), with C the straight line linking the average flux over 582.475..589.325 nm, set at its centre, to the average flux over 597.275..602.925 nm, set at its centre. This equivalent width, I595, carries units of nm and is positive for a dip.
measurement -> 0.09 nm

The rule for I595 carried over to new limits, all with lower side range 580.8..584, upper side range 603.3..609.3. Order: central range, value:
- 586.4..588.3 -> 0.11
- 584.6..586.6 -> 0.15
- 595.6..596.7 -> 0.03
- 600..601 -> 0.00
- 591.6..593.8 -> -0.02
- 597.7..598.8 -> 0.08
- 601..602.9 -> 0.01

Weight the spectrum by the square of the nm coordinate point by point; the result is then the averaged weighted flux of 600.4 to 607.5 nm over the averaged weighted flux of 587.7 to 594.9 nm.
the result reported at 1.1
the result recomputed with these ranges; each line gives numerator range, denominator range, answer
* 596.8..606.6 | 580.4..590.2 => 1.03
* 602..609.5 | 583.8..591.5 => 1.05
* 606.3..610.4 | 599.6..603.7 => 0.98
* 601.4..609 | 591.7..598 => 1.04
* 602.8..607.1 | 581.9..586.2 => 1.03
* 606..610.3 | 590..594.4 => 1.02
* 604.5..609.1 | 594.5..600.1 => 1.06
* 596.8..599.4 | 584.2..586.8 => 1.01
